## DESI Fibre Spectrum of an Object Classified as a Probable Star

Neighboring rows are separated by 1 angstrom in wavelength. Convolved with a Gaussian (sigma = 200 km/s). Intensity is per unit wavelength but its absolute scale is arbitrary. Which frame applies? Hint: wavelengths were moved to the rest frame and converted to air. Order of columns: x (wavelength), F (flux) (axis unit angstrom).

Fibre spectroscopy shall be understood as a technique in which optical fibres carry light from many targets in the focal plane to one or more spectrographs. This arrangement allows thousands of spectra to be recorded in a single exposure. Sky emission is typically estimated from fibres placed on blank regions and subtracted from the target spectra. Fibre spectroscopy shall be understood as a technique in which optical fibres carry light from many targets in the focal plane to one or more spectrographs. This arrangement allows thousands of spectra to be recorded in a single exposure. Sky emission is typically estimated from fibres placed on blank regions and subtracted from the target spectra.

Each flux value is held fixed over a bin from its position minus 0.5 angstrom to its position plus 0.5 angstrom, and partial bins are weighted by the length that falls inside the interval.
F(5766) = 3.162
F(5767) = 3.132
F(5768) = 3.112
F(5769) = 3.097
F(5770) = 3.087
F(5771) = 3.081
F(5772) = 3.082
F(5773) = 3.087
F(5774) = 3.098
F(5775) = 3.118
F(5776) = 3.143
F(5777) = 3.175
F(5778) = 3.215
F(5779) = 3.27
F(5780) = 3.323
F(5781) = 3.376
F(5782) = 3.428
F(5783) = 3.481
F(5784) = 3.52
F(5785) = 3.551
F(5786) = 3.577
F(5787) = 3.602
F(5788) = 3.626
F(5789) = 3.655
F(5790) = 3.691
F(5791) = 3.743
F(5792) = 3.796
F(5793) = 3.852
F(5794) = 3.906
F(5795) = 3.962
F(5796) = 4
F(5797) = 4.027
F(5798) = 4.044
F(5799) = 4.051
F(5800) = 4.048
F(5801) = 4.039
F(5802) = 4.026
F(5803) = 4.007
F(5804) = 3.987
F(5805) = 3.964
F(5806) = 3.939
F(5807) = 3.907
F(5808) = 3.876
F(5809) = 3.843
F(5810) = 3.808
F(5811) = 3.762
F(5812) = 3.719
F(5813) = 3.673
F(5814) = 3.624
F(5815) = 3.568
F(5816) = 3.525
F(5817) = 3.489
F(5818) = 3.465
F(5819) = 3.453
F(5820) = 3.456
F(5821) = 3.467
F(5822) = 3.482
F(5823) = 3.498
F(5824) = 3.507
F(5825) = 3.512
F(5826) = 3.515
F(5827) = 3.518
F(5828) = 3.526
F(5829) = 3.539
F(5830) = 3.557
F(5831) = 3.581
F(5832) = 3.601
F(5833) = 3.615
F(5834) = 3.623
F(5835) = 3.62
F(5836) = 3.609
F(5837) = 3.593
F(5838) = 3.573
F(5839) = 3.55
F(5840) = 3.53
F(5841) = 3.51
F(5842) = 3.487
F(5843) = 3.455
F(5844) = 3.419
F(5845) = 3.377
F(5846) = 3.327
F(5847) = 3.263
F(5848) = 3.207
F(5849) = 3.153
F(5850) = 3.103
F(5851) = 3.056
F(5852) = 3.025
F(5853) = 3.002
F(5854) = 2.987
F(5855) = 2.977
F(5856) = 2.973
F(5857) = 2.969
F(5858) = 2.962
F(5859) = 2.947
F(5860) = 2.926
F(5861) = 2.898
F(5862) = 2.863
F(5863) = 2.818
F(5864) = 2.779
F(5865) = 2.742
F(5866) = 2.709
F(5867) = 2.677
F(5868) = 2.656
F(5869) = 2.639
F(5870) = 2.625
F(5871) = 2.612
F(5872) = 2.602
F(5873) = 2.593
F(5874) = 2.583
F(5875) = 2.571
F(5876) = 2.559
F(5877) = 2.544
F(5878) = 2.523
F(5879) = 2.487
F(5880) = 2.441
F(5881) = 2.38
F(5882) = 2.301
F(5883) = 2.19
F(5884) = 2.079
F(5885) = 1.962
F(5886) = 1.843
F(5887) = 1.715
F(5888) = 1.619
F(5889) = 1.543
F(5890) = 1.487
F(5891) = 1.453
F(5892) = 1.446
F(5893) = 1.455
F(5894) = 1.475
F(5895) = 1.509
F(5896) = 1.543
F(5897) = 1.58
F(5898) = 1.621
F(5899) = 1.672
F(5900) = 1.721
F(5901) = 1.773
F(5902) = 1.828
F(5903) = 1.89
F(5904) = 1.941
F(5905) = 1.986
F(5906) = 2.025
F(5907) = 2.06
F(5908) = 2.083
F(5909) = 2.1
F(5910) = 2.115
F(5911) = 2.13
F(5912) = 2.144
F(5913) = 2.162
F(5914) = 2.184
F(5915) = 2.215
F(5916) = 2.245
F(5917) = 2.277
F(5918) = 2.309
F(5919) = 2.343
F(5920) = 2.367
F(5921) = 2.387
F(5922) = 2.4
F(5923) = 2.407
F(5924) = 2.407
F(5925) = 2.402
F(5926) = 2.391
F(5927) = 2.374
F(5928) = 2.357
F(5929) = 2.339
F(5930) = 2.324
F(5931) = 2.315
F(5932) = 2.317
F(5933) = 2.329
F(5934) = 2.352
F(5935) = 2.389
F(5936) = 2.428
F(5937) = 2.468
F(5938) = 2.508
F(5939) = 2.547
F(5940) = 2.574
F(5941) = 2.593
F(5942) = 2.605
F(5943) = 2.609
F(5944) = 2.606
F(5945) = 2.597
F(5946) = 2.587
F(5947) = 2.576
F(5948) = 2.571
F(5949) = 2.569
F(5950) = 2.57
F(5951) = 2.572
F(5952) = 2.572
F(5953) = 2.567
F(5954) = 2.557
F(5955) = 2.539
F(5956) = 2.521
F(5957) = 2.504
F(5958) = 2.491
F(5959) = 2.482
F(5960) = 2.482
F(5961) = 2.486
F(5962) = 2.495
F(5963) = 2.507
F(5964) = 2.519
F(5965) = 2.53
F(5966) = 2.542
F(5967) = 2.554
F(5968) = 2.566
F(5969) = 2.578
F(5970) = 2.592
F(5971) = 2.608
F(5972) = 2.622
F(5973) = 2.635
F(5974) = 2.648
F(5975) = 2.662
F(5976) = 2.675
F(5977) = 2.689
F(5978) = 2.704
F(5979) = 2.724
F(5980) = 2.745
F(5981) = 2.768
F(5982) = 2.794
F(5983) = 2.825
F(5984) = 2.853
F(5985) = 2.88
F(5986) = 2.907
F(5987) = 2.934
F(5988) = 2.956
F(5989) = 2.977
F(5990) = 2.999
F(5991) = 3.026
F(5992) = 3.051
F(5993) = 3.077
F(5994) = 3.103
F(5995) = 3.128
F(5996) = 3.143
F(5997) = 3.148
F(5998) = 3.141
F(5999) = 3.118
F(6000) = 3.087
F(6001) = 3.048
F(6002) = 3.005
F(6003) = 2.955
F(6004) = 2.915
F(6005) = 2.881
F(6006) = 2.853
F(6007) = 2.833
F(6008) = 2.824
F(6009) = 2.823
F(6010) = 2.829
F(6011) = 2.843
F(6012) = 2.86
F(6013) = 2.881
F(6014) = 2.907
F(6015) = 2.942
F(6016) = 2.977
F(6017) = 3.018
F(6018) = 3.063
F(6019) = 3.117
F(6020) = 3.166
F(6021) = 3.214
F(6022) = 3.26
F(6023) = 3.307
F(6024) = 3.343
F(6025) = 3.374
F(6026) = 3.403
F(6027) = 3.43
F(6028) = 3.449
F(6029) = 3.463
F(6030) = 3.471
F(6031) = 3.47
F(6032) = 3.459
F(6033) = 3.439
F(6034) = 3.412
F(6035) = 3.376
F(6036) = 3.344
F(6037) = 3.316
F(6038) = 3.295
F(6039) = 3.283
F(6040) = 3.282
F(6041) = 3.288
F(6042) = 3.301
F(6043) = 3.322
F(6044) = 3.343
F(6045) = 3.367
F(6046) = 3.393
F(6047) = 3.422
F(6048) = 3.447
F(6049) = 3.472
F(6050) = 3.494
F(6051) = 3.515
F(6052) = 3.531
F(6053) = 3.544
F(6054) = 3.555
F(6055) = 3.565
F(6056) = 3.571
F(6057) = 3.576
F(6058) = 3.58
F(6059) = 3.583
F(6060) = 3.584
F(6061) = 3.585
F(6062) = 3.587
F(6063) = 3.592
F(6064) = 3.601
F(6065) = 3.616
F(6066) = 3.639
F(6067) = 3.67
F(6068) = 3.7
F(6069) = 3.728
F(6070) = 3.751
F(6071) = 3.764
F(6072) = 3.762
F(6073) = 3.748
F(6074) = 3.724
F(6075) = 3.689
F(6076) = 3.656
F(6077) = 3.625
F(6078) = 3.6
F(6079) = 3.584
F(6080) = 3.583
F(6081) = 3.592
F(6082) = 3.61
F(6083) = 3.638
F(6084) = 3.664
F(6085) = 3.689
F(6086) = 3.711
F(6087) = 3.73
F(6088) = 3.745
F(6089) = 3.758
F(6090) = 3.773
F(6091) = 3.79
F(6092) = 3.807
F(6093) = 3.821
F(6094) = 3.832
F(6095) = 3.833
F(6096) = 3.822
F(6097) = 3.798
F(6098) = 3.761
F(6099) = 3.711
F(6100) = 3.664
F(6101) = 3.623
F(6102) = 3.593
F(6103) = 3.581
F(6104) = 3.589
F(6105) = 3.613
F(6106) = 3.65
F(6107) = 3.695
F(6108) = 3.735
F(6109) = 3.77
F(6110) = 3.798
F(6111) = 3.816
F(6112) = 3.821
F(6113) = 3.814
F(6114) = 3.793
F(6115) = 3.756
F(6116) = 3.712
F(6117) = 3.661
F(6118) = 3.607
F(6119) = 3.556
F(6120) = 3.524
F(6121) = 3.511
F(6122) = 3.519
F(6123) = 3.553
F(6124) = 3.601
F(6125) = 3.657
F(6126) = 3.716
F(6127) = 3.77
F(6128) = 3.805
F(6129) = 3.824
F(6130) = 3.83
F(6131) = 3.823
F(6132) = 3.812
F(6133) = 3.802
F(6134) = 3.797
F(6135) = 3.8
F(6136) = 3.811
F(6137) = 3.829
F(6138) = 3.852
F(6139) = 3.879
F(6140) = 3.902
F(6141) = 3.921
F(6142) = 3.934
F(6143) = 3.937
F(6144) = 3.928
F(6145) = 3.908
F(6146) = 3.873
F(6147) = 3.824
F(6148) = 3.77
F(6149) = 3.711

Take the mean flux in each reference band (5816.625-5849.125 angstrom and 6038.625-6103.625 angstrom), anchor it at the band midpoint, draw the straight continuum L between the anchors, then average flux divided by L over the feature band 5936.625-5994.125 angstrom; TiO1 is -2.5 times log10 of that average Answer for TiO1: 0.32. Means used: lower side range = 3.49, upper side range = 3.61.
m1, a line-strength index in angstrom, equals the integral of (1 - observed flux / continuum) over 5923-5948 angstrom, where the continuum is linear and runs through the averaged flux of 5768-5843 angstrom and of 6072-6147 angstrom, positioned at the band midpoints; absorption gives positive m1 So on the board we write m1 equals 8.2 angstrom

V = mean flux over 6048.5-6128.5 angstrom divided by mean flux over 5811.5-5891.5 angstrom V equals 1.22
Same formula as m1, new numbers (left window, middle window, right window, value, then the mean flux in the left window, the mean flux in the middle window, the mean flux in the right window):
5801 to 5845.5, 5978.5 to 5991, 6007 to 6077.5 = 2.1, 3.63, 2.87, 3.39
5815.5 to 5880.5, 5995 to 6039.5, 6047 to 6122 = 4.7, 3.15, 3.15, 3.66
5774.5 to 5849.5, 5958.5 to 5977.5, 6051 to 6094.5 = 5.6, 3.61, 2.57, 3.66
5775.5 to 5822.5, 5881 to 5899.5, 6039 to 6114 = 9.9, 3.68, 1.71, 3.63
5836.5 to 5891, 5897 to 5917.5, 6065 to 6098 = 6.6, 2.75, 2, 3.71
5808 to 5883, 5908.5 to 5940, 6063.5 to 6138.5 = 9.6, 3.18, 2.33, 3.71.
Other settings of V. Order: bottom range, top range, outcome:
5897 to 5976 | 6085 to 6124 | 1.56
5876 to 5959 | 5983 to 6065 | 1.46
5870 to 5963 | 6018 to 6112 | 1.59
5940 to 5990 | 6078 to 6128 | 1.40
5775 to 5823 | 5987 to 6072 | 0.89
